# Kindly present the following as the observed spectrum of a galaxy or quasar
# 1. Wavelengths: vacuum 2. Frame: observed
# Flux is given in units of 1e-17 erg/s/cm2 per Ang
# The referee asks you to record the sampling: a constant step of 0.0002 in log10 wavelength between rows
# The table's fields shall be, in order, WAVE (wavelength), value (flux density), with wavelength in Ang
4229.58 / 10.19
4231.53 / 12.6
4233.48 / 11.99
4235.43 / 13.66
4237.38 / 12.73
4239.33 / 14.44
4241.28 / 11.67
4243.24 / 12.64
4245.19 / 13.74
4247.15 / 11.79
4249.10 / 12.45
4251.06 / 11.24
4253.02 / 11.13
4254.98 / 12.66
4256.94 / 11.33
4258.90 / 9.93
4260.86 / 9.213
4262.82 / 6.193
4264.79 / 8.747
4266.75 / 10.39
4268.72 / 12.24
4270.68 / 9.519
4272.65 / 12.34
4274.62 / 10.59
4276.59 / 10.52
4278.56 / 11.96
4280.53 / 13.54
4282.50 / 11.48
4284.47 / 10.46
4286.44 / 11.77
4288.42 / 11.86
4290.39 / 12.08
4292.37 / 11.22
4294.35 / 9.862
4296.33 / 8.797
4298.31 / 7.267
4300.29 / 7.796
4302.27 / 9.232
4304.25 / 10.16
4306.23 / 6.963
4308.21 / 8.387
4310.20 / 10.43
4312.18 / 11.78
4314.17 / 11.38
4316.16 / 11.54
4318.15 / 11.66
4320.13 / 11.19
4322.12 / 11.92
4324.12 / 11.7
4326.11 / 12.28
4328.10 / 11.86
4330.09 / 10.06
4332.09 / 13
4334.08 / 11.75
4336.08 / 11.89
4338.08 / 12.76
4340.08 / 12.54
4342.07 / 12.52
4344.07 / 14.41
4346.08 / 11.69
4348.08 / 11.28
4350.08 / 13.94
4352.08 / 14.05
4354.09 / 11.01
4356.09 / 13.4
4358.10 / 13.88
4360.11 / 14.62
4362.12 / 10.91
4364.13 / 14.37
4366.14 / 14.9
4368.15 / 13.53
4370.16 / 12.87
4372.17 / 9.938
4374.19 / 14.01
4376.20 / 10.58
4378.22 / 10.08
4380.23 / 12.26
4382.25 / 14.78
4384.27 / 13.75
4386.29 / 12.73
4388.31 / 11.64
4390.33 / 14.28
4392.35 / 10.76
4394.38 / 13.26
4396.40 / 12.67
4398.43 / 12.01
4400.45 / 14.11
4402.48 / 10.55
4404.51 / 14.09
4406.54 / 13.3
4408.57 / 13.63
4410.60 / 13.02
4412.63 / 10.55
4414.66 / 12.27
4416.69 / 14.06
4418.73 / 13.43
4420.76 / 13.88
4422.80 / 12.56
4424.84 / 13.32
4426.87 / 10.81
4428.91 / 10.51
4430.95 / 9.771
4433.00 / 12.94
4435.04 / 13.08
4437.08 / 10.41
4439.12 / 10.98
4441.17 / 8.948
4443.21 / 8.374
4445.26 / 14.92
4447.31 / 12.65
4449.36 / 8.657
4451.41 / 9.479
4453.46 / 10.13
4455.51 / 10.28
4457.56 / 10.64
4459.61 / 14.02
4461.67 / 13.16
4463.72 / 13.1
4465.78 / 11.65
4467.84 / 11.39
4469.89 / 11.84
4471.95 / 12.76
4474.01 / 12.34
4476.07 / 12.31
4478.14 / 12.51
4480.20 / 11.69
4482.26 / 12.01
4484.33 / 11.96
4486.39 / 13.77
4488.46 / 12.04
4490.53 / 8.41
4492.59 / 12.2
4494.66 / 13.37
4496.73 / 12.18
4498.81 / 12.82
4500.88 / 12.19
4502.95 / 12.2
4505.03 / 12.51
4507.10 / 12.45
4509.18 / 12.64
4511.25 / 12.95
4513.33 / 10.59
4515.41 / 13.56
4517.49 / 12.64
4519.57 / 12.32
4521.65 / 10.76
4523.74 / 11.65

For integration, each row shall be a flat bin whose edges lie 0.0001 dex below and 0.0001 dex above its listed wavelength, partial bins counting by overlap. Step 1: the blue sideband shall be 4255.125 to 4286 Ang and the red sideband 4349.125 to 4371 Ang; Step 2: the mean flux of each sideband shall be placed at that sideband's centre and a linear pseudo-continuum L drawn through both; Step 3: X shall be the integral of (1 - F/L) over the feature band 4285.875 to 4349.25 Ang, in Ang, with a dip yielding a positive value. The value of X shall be 5.6 Ang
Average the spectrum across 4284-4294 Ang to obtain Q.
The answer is 11.4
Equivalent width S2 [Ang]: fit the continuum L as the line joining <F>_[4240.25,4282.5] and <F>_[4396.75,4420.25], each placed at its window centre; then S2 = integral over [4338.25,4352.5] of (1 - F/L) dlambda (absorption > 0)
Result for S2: -0.9 Ang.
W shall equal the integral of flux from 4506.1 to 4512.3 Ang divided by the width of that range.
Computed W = 12.7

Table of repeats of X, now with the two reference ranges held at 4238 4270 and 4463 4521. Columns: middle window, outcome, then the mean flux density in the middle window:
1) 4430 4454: 2.3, 10.9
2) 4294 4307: 3.3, 8.55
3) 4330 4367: -3.9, 12.8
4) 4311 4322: 0.0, 11.5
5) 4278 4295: -0.4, 11.6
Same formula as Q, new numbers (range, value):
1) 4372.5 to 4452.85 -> 12.1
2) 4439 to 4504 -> 11.7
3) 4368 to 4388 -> 12.4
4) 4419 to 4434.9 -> 12.1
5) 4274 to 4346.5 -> 11.1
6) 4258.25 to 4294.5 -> 10.8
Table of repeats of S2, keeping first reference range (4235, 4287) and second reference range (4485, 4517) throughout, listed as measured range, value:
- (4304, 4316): 1.7 Ang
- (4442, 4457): 1.8 Ang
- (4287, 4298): 0.9 Ang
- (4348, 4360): -1.5 Ang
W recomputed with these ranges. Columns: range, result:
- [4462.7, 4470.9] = 12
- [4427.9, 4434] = 11.1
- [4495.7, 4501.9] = 12.4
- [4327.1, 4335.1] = 11.7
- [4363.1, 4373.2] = 13.1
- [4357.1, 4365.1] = 13.4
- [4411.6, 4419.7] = 12.6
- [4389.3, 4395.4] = 12.8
